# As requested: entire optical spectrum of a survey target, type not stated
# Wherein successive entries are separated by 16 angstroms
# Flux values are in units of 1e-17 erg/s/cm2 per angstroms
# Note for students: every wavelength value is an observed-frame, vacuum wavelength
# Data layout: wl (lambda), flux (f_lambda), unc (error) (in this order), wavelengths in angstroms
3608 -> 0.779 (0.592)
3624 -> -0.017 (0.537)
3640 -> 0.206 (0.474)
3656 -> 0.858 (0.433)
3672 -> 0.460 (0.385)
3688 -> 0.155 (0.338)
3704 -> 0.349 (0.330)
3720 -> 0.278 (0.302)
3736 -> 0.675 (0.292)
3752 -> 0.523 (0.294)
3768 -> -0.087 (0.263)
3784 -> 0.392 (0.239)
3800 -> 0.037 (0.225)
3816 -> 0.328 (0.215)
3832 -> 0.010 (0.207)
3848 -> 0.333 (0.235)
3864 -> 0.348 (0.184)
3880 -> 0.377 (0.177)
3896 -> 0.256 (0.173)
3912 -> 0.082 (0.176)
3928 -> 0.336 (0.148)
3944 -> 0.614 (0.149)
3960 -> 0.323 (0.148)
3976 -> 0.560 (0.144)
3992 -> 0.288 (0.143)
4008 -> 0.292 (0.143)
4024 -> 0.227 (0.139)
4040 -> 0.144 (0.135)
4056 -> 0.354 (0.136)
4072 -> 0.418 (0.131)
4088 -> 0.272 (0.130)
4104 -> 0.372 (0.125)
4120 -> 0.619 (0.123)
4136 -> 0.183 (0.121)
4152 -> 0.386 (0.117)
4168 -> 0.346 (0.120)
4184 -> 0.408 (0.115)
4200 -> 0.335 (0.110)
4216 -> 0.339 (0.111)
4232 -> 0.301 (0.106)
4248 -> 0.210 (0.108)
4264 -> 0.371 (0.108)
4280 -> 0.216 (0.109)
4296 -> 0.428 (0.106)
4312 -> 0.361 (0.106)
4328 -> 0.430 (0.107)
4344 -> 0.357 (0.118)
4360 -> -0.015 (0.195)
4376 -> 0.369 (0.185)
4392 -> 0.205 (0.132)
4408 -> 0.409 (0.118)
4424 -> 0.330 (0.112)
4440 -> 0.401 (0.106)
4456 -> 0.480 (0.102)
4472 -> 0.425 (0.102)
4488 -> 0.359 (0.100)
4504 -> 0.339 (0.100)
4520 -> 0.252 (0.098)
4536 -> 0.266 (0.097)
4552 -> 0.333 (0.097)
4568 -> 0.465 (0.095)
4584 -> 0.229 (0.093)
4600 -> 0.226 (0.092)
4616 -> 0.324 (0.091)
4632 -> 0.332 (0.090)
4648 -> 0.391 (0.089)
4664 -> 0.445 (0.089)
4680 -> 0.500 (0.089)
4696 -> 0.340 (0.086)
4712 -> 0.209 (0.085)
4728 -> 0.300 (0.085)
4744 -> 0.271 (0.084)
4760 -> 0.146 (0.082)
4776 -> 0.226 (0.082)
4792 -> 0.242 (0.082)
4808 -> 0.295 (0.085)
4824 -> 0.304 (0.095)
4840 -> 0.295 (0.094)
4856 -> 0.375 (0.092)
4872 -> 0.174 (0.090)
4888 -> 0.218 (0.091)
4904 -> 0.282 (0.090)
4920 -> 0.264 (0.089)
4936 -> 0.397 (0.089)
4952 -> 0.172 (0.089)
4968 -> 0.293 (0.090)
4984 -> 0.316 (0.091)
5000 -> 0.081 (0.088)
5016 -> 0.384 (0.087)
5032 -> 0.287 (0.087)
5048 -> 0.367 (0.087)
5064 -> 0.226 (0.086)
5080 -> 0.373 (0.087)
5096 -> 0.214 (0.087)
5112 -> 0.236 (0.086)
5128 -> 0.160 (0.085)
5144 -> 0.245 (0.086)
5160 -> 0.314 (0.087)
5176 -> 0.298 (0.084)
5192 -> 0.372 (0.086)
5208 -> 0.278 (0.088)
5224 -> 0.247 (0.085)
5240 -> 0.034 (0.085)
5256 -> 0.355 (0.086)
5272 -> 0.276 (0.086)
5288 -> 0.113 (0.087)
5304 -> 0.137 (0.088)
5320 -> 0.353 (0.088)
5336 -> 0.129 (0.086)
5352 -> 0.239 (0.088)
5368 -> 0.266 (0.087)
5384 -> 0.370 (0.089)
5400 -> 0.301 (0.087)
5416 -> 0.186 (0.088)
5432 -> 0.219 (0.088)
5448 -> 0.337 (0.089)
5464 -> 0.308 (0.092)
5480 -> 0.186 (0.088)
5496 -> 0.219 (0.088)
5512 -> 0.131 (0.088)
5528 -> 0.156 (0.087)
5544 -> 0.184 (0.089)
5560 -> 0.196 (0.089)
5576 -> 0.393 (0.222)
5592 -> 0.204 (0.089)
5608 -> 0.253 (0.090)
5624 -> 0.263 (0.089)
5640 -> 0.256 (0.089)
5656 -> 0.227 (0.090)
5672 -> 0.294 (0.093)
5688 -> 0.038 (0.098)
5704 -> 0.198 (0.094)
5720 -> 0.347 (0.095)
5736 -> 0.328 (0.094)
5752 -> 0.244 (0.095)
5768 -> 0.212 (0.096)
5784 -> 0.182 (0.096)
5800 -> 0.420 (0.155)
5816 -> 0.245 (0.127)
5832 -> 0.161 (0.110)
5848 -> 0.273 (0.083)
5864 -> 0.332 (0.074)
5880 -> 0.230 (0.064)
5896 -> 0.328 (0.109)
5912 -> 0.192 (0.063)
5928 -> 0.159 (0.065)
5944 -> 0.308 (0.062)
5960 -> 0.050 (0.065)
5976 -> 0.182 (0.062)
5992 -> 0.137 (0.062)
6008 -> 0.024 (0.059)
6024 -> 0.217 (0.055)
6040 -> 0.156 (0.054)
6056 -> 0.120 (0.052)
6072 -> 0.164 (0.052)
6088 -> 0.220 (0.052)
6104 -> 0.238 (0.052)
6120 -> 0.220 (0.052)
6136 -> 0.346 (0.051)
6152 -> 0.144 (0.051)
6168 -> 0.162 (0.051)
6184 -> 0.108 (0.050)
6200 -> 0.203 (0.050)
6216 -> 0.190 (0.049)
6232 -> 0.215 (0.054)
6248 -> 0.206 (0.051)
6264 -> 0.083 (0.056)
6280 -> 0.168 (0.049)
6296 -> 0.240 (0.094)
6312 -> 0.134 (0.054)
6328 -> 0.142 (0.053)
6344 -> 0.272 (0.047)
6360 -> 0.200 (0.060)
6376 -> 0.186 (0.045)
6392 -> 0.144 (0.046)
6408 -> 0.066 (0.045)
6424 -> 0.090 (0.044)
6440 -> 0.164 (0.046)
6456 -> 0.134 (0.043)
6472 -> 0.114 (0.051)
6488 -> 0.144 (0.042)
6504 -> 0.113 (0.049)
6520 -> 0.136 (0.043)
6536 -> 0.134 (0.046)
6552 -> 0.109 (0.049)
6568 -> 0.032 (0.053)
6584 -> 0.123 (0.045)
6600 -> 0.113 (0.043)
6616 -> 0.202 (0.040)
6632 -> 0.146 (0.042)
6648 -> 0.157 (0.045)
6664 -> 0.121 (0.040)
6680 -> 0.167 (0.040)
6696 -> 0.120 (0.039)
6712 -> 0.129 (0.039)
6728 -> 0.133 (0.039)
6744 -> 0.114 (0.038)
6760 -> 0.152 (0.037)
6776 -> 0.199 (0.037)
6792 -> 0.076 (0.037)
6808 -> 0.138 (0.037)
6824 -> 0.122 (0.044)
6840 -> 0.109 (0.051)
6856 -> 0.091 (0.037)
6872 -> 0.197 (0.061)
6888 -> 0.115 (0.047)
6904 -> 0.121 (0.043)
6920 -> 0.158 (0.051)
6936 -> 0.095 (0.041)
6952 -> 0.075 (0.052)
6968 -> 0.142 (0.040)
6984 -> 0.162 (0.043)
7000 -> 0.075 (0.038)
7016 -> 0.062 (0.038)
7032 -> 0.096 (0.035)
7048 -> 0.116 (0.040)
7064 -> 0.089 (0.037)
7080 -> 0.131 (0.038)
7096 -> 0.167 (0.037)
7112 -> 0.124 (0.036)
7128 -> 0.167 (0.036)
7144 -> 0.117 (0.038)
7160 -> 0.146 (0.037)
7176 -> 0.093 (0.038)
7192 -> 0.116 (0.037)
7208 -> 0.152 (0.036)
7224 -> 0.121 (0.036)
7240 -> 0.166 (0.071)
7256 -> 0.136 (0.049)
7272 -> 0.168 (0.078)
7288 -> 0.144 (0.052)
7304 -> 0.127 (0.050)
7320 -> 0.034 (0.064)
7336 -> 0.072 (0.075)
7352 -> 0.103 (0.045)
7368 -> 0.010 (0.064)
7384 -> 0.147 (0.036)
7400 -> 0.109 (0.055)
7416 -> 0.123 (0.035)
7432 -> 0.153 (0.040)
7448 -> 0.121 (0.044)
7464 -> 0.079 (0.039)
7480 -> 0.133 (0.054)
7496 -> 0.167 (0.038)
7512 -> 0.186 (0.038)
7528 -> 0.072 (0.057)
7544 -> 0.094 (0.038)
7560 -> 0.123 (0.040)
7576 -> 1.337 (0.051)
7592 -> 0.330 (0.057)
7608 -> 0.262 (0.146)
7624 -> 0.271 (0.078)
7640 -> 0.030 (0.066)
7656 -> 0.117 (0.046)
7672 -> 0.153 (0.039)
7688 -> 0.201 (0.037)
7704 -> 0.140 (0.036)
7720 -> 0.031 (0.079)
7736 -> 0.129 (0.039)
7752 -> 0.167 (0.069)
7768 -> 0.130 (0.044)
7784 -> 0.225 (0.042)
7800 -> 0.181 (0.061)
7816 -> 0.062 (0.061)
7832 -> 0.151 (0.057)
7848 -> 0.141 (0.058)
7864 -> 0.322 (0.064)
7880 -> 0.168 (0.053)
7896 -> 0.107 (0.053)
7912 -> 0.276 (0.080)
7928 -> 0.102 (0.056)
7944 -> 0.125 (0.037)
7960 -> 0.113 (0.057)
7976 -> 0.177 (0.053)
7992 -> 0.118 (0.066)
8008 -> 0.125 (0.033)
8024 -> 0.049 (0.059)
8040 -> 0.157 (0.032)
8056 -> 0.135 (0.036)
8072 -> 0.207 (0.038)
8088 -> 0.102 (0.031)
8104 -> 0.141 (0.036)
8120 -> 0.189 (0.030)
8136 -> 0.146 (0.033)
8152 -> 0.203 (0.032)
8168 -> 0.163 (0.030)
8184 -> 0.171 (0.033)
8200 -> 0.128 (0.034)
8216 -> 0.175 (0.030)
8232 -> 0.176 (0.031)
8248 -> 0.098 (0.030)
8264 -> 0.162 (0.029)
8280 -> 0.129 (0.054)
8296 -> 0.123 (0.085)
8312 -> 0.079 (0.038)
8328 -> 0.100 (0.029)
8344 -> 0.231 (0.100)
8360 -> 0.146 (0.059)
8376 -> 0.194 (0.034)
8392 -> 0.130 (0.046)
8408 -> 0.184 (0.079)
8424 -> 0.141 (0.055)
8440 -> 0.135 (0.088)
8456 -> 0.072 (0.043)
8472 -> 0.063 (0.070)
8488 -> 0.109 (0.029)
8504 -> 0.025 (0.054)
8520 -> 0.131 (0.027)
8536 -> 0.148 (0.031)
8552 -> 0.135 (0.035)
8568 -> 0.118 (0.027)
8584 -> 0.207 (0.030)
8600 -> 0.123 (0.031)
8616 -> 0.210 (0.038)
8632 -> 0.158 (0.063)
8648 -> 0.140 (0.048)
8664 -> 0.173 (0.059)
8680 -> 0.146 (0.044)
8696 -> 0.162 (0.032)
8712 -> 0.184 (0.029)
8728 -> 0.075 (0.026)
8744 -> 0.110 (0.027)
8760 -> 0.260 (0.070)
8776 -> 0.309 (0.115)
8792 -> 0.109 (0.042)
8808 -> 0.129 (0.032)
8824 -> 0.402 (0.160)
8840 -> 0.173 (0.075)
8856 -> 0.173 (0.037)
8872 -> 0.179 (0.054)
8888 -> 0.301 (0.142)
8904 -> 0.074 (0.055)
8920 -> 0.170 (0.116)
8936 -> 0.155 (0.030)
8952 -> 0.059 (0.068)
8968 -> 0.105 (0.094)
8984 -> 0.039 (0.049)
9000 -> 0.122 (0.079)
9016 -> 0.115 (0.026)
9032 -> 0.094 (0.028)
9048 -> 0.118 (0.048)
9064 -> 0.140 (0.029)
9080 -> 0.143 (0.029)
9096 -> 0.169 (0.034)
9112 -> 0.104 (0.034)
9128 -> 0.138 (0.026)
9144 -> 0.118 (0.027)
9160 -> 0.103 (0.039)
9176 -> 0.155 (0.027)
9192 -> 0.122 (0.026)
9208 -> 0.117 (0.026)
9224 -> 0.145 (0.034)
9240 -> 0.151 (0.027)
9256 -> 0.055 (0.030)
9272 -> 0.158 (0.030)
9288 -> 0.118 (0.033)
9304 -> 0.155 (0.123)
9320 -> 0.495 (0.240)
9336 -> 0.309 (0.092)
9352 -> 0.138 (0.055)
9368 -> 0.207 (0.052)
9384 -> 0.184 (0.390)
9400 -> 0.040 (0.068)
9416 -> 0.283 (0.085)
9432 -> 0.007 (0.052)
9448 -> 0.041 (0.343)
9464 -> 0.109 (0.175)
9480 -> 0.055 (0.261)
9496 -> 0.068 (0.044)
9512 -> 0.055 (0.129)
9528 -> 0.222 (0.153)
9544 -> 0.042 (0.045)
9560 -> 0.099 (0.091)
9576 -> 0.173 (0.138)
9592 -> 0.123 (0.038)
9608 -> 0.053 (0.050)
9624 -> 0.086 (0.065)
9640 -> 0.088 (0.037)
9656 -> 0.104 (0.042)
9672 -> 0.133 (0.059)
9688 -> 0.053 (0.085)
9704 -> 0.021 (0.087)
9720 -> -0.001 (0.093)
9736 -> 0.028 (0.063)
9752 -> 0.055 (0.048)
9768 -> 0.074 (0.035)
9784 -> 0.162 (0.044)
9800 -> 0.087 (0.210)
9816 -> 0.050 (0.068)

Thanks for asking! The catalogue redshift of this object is 1.033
